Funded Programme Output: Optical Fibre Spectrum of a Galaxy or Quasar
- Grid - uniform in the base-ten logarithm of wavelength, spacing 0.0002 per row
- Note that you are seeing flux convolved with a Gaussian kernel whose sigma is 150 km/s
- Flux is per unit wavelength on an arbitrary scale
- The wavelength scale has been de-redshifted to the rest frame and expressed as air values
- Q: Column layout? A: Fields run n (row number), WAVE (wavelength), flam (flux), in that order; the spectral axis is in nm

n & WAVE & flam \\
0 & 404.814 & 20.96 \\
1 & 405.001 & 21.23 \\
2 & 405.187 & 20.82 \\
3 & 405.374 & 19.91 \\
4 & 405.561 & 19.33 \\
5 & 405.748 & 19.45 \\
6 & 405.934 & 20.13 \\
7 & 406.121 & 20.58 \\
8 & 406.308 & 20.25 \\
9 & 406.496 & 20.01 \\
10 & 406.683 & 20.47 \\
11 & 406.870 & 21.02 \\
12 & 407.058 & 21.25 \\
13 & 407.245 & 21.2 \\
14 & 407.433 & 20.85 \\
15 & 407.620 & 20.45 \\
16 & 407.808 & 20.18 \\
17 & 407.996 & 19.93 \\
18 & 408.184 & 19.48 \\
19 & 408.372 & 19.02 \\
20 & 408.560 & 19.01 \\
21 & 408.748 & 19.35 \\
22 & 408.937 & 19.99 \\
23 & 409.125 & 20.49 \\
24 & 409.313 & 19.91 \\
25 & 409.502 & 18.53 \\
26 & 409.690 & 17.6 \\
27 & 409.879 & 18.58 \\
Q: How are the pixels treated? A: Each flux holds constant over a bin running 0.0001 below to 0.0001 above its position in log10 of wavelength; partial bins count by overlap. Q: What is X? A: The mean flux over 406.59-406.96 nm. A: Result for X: 20.8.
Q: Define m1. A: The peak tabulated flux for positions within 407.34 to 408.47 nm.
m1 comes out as 20.85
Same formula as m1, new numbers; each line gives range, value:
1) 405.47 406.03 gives 20.13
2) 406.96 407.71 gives 21.25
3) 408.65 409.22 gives 20.49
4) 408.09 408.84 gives 19.48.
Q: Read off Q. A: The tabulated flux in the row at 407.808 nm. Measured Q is 20.18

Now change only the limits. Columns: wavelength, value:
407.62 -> 20.45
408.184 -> 19.48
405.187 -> 20.82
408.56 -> 19.01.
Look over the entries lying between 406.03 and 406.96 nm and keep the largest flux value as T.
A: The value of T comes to 21.02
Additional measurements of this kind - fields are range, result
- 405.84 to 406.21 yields 20.58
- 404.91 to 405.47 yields 21.23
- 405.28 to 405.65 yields 19.91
